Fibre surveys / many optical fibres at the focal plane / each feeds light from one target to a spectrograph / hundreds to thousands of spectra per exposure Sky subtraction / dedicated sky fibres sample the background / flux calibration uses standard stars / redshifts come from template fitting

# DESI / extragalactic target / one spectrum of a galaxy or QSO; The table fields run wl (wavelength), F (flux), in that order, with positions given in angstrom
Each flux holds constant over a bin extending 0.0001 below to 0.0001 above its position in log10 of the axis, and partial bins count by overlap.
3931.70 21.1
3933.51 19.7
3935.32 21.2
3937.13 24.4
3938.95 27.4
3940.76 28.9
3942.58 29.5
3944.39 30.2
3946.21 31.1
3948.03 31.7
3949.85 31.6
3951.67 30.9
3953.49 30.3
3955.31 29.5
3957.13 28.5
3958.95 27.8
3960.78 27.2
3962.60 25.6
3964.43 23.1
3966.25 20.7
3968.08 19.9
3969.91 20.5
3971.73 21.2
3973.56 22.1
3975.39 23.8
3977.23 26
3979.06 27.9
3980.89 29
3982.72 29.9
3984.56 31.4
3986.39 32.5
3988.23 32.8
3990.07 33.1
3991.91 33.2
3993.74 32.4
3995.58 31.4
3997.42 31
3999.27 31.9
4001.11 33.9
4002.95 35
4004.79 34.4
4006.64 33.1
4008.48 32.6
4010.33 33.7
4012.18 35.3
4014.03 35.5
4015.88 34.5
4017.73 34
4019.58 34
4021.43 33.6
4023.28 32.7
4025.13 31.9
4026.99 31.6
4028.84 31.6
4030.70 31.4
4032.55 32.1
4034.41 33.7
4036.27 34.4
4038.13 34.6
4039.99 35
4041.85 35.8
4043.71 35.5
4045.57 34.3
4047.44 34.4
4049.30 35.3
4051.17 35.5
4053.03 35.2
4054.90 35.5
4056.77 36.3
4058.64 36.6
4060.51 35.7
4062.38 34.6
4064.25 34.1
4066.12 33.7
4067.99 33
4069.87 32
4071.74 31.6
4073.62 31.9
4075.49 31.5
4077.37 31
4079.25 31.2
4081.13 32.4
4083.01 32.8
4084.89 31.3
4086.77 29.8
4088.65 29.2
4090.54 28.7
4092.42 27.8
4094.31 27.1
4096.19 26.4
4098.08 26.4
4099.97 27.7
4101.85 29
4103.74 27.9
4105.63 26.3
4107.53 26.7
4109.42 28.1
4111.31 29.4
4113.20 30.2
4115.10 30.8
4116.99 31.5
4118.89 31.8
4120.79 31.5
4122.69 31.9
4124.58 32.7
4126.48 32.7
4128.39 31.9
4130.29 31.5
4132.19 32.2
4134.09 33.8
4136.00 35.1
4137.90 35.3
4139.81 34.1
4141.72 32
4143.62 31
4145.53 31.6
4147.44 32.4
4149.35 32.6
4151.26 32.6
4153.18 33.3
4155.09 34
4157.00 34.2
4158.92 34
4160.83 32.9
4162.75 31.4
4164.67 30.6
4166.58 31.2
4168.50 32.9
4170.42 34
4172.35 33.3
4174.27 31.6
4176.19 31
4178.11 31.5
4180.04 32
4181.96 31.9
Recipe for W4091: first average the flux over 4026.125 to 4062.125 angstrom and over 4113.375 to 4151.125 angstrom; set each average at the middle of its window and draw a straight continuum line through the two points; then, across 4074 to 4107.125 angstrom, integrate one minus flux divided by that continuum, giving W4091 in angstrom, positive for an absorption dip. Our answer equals 4.1 angstrom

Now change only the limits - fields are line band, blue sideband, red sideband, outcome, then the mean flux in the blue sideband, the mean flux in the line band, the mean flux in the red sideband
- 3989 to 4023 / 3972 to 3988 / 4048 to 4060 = -3.26 angstrom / 27.8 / 33.5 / 35.7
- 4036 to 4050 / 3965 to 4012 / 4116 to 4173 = -2.01 angstrom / 29.4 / 34.9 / 32.7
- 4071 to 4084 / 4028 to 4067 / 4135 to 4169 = 0.87 angstrom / 34.5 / 31.8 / 32.8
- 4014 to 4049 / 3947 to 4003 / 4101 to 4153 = -4.89 angstrom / 28.5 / 33.7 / 31.4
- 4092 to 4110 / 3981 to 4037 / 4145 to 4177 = 2.97 angstrom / 32.9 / 27.3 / 32.6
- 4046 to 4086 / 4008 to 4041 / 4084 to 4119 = -3.48 angstrom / 33.5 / 33.6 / 28.7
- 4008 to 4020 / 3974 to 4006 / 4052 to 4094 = -1.09 angstrom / 31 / 34.3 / 32.5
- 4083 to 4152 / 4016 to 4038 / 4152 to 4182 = 4.32 angstrom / 33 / 30.6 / 32.5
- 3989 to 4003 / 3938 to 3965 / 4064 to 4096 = -1.40 angstrom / 28.9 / 32.6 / 30.9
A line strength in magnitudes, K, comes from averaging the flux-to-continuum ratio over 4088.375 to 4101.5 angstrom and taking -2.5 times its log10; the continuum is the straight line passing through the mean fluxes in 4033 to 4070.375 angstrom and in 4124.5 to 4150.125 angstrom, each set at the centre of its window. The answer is 0.22 mag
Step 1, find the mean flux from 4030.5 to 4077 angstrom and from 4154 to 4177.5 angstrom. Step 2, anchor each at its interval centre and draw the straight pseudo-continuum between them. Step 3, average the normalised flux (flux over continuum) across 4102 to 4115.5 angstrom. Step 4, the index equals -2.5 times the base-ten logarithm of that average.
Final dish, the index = 0.18 mag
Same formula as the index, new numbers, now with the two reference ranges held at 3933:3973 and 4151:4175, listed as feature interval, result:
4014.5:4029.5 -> -0.16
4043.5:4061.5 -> -0.20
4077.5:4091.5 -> -0.01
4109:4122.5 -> 0.02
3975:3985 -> -0.03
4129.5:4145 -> -0.04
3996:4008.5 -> -0.18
